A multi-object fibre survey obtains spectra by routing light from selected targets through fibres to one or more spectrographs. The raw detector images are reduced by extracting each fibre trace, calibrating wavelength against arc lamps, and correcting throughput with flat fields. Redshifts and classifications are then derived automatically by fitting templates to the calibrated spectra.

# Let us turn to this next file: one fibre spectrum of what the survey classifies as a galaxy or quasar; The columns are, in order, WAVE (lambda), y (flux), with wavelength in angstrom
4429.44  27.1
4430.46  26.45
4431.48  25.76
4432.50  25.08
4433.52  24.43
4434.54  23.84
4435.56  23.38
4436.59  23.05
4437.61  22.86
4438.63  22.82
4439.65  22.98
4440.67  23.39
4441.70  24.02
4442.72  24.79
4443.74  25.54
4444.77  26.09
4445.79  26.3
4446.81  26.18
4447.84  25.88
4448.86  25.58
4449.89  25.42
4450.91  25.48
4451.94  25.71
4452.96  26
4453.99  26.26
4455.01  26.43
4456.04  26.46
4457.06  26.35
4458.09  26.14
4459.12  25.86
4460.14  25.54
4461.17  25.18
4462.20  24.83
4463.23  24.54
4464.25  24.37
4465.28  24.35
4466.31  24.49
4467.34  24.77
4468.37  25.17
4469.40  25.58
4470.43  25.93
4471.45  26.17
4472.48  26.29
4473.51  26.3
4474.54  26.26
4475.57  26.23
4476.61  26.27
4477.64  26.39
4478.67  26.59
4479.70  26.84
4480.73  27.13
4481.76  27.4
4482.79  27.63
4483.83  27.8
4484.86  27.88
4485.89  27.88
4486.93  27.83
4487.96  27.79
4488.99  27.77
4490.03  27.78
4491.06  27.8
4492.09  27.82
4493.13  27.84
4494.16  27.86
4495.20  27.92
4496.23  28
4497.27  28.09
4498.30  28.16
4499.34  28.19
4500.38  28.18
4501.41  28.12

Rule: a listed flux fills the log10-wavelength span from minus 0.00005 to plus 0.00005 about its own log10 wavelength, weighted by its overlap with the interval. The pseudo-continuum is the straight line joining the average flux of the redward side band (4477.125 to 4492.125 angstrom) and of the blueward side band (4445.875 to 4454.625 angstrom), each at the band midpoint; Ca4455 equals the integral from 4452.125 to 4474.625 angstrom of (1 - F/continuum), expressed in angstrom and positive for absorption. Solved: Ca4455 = 0.8 angstrom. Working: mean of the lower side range 25.9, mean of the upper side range 27.5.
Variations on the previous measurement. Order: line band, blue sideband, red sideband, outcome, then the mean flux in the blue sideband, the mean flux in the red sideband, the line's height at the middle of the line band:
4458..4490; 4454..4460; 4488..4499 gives 0.9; 26.2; 27.9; 27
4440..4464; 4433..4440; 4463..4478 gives -1.2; 23.3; 25.6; 24.4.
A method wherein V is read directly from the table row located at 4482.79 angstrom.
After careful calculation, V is 27.63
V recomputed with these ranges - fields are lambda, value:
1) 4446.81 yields 26.18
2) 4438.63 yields 22.82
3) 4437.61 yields 22.86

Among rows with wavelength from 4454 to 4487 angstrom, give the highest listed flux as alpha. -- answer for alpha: 27.88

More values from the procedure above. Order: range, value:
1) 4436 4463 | 26.46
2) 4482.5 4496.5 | 28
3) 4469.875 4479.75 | 26.84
